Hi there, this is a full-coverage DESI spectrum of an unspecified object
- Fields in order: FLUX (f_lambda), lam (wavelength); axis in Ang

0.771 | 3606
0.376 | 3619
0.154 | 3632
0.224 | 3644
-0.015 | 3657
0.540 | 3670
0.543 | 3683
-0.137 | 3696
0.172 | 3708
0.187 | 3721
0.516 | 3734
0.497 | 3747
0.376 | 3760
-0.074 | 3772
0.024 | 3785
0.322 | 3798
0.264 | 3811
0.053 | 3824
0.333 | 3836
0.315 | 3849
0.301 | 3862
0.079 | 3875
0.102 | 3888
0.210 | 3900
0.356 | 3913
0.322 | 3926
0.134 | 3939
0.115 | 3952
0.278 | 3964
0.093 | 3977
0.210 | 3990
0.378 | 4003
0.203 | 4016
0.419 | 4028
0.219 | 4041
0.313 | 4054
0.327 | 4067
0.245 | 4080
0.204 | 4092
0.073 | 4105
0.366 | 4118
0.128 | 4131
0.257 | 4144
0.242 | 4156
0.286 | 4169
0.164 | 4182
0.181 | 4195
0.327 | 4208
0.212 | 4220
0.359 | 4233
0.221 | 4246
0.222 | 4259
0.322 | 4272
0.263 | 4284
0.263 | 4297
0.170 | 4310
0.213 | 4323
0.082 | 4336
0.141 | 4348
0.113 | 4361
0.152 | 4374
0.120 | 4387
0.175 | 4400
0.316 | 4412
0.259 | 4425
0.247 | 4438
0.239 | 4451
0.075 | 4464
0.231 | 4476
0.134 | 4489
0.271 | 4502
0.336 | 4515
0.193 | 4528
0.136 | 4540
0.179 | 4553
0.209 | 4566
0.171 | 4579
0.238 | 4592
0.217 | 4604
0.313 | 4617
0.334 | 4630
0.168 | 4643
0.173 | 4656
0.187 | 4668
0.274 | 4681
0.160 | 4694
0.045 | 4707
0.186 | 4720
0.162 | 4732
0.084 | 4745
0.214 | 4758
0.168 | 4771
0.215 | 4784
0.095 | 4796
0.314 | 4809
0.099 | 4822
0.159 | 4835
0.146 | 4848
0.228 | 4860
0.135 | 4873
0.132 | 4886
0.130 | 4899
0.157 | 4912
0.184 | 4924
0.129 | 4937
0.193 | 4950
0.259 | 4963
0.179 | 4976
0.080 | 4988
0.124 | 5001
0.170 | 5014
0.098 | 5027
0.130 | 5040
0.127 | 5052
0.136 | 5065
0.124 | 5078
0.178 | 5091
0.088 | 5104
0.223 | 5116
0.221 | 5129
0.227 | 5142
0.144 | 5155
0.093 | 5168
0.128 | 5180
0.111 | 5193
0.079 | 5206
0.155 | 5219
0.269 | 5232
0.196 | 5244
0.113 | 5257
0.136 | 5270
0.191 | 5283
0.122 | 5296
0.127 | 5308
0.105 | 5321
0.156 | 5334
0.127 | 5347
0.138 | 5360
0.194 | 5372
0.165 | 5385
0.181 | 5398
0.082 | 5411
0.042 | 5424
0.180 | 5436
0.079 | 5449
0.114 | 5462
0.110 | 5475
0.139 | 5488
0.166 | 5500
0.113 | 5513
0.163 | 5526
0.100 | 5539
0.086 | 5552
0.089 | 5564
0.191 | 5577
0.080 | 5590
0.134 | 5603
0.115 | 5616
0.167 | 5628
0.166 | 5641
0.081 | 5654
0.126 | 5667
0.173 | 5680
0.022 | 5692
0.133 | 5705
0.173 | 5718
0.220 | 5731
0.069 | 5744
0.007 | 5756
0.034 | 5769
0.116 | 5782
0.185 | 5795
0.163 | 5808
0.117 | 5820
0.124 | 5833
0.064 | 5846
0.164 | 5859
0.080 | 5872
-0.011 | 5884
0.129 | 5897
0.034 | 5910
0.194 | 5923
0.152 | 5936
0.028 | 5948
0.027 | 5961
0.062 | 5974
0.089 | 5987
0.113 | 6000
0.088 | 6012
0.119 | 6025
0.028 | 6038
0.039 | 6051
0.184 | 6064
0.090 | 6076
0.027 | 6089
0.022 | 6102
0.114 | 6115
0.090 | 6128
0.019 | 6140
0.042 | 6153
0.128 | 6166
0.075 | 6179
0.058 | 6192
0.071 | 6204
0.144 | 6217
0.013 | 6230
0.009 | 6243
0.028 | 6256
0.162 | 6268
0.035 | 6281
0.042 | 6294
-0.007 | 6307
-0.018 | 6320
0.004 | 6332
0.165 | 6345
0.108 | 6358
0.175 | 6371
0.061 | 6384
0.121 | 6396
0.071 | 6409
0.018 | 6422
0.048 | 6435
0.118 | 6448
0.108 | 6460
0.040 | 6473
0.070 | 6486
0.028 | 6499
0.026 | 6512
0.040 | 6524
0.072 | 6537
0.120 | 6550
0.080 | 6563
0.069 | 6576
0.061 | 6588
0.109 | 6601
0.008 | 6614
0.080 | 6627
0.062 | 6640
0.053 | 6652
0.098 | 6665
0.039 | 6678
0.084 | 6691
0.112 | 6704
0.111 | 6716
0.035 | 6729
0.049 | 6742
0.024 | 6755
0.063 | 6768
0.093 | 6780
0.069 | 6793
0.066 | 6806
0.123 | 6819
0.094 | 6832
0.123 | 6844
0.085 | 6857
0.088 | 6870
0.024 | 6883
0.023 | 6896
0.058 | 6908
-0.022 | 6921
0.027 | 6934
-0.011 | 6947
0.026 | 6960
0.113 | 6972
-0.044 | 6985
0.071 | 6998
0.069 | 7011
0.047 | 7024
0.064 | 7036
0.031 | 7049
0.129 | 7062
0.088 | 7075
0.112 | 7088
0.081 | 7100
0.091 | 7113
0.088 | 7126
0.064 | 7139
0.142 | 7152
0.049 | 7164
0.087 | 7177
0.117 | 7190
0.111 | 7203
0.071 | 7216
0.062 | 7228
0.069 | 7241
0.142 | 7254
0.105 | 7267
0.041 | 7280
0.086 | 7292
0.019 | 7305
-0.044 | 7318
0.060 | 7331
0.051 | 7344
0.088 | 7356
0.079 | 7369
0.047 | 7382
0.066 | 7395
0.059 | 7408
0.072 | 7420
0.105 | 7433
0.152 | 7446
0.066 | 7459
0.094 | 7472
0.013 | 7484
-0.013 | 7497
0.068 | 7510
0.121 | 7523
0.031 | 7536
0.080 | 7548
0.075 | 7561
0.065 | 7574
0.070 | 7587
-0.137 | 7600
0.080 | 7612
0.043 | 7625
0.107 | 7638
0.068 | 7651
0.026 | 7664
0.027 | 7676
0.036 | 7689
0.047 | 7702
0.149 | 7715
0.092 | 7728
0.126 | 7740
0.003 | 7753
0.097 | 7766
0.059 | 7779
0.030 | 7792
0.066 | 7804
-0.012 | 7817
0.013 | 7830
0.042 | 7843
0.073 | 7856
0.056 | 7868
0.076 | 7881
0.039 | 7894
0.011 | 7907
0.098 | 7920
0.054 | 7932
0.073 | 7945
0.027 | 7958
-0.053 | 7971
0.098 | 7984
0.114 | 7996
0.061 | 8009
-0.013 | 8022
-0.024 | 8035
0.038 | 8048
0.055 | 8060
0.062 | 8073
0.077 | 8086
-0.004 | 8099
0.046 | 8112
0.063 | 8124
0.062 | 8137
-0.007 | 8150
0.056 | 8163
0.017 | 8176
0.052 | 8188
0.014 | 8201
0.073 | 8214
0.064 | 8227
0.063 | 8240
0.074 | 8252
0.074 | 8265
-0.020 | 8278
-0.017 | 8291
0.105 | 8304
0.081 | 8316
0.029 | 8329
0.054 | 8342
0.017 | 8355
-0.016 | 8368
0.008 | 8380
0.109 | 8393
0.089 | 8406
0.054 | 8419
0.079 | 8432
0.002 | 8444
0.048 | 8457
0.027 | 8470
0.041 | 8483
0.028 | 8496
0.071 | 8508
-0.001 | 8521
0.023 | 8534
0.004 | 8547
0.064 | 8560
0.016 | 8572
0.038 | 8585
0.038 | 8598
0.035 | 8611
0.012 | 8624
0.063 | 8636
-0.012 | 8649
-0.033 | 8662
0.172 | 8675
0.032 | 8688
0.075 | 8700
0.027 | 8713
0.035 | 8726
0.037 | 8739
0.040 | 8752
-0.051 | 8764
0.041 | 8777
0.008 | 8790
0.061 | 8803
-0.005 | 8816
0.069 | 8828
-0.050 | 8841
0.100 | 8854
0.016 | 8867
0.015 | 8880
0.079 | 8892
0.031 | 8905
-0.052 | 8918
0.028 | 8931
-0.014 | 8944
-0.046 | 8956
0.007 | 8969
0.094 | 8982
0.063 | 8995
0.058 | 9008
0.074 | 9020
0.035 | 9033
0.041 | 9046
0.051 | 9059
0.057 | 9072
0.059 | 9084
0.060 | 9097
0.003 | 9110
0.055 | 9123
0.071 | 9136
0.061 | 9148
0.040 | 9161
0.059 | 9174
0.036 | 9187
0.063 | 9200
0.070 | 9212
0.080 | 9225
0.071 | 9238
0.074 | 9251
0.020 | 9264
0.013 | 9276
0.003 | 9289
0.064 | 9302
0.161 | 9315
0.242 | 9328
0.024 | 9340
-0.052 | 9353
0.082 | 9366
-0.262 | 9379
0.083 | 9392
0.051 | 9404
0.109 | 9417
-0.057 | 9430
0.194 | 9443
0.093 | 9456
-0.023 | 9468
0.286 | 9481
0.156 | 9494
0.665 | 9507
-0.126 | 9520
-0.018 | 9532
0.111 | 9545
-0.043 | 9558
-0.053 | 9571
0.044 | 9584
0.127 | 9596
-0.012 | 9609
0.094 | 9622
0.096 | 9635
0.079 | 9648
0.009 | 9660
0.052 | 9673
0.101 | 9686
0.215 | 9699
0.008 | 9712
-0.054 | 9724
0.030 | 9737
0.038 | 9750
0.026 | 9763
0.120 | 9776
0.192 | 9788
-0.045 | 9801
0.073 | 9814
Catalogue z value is 1.55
